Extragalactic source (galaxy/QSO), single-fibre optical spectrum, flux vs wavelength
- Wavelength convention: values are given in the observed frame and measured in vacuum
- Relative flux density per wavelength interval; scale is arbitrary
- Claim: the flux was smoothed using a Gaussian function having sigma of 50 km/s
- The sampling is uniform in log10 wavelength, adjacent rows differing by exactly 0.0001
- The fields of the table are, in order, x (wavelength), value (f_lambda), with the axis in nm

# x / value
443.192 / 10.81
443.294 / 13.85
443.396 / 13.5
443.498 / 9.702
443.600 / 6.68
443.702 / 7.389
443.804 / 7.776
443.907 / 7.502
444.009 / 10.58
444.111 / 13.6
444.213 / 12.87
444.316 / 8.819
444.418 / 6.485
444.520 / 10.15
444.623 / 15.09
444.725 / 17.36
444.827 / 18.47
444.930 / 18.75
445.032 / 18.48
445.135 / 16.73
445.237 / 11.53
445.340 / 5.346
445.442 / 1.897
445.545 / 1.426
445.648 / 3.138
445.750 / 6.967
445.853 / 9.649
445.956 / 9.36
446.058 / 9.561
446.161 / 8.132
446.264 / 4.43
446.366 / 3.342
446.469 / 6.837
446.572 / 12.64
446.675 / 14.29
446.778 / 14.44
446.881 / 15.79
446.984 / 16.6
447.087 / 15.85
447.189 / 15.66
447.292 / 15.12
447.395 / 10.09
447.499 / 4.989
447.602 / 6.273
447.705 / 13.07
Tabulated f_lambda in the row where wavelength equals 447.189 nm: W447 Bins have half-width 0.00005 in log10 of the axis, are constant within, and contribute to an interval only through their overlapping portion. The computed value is 15.66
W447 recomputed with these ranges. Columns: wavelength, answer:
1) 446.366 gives 3.342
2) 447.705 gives 13.07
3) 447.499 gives 4.989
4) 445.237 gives 11.53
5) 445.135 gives 16.73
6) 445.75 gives 6.967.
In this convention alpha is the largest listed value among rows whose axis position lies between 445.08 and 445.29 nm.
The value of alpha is 16.73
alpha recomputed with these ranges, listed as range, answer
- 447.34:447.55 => 10.09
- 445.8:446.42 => 9.649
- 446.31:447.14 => 16.6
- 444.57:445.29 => 18.75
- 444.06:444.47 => 13.6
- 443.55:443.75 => 7.389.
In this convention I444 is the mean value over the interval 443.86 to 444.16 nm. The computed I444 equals 10.6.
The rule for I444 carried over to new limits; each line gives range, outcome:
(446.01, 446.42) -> 6.34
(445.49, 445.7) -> 2.3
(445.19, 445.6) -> 4.96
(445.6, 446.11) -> 7.77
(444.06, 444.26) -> 13.3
